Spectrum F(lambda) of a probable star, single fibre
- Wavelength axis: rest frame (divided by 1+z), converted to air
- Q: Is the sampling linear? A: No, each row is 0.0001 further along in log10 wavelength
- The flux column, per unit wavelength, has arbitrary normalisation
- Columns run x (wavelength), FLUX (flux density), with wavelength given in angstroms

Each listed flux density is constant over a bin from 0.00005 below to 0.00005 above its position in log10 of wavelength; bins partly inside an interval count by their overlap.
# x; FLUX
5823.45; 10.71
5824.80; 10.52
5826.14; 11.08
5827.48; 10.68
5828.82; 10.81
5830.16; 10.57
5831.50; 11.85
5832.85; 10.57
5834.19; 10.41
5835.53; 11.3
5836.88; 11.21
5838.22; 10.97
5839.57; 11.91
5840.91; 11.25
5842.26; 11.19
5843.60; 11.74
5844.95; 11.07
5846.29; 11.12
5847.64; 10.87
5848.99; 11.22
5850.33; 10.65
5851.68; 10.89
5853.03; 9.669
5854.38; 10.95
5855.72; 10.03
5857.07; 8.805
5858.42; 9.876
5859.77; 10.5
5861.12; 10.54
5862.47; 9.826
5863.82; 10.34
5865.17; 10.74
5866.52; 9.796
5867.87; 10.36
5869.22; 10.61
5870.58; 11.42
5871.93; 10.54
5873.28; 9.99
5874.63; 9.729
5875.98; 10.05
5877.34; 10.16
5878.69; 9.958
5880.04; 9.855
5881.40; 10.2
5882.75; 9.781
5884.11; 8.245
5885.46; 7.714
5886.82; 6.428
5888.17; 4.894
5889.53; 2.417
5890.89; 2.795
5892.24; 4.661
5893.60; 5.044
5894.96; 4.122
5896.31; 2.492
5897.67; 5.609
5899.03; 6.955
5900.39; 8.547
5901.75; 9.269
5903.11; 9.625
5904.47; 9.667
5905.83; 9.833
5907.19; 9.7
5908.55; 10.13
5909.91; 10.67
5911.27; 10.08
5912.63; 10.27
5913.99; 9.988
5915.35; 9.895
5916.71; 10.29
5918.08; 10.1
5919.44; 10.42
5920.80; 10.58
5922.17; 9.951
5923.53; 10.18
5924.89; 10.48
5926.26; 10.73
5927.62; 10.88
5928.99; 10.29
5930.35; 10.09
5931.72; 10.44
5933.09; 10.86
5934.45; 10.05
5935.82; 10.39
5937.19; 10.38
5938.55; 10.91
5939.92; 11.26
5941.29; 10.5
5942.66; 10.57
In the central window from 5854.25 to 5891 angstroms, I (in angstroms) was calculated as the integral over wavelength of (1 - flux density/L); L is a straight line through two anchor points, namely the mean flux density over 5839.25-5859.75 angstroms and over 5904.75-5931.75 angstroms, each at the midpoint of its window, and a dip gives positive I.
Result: 4.7 angstroms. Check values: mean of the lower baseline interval 10.7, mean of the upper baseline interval 10.2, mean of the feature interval 9.23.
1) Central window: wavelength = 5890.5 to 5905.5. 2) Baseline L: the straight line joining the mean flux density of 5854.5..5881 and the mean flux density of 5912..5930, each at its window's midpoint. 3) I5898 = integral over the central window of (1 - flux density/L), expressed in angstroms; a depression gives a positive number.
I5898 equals 5.6 angstroms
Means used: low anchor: 10.2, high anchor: 10.3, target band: 6.4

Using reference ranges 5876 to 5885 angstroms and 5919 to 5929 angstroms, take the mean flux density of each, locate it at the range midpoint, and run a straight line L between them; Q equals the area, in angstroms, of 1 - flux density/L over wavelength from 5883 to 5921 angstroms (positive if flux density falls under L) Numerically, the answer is 8.42 angstroms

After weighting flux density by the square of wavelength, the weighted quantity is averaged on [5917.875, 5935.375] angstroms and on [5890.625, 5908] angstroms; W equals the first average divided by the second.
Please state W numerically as 1.52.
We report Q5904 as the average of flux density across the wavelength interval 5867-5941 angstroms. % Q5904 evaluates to 9.09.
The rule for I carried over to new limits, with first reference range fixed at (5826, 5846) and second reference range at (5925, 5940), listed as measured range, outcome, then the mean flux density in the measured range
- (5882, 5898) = 8.1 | 5.37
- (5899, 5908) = 1.2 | 9.25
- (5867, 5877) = 0.5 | 10.4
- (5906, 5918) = 0.6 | 10.1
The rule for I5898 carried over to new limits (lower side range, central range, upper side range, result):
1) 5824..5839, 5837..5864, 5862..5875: -0.1 angstroms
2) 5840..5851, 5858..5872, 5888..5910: -1.3 angstroms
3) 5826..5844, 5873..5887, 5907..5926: 1.7 angstroms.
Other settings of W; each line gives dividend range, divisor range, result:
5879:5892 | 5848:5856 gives 0.66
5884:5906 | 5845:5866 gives 0.61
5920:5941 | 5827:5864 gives 1.01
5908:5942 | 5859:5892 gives 1.18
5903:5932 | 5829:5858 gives 0.96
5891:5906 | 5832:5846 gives 0.61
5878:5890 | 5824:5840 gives 0.73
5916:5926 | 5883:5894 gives 1.91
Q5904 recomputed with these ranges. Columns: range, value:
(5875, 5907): 7.38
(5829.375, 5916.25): 9.4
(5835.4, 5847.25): 11.3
